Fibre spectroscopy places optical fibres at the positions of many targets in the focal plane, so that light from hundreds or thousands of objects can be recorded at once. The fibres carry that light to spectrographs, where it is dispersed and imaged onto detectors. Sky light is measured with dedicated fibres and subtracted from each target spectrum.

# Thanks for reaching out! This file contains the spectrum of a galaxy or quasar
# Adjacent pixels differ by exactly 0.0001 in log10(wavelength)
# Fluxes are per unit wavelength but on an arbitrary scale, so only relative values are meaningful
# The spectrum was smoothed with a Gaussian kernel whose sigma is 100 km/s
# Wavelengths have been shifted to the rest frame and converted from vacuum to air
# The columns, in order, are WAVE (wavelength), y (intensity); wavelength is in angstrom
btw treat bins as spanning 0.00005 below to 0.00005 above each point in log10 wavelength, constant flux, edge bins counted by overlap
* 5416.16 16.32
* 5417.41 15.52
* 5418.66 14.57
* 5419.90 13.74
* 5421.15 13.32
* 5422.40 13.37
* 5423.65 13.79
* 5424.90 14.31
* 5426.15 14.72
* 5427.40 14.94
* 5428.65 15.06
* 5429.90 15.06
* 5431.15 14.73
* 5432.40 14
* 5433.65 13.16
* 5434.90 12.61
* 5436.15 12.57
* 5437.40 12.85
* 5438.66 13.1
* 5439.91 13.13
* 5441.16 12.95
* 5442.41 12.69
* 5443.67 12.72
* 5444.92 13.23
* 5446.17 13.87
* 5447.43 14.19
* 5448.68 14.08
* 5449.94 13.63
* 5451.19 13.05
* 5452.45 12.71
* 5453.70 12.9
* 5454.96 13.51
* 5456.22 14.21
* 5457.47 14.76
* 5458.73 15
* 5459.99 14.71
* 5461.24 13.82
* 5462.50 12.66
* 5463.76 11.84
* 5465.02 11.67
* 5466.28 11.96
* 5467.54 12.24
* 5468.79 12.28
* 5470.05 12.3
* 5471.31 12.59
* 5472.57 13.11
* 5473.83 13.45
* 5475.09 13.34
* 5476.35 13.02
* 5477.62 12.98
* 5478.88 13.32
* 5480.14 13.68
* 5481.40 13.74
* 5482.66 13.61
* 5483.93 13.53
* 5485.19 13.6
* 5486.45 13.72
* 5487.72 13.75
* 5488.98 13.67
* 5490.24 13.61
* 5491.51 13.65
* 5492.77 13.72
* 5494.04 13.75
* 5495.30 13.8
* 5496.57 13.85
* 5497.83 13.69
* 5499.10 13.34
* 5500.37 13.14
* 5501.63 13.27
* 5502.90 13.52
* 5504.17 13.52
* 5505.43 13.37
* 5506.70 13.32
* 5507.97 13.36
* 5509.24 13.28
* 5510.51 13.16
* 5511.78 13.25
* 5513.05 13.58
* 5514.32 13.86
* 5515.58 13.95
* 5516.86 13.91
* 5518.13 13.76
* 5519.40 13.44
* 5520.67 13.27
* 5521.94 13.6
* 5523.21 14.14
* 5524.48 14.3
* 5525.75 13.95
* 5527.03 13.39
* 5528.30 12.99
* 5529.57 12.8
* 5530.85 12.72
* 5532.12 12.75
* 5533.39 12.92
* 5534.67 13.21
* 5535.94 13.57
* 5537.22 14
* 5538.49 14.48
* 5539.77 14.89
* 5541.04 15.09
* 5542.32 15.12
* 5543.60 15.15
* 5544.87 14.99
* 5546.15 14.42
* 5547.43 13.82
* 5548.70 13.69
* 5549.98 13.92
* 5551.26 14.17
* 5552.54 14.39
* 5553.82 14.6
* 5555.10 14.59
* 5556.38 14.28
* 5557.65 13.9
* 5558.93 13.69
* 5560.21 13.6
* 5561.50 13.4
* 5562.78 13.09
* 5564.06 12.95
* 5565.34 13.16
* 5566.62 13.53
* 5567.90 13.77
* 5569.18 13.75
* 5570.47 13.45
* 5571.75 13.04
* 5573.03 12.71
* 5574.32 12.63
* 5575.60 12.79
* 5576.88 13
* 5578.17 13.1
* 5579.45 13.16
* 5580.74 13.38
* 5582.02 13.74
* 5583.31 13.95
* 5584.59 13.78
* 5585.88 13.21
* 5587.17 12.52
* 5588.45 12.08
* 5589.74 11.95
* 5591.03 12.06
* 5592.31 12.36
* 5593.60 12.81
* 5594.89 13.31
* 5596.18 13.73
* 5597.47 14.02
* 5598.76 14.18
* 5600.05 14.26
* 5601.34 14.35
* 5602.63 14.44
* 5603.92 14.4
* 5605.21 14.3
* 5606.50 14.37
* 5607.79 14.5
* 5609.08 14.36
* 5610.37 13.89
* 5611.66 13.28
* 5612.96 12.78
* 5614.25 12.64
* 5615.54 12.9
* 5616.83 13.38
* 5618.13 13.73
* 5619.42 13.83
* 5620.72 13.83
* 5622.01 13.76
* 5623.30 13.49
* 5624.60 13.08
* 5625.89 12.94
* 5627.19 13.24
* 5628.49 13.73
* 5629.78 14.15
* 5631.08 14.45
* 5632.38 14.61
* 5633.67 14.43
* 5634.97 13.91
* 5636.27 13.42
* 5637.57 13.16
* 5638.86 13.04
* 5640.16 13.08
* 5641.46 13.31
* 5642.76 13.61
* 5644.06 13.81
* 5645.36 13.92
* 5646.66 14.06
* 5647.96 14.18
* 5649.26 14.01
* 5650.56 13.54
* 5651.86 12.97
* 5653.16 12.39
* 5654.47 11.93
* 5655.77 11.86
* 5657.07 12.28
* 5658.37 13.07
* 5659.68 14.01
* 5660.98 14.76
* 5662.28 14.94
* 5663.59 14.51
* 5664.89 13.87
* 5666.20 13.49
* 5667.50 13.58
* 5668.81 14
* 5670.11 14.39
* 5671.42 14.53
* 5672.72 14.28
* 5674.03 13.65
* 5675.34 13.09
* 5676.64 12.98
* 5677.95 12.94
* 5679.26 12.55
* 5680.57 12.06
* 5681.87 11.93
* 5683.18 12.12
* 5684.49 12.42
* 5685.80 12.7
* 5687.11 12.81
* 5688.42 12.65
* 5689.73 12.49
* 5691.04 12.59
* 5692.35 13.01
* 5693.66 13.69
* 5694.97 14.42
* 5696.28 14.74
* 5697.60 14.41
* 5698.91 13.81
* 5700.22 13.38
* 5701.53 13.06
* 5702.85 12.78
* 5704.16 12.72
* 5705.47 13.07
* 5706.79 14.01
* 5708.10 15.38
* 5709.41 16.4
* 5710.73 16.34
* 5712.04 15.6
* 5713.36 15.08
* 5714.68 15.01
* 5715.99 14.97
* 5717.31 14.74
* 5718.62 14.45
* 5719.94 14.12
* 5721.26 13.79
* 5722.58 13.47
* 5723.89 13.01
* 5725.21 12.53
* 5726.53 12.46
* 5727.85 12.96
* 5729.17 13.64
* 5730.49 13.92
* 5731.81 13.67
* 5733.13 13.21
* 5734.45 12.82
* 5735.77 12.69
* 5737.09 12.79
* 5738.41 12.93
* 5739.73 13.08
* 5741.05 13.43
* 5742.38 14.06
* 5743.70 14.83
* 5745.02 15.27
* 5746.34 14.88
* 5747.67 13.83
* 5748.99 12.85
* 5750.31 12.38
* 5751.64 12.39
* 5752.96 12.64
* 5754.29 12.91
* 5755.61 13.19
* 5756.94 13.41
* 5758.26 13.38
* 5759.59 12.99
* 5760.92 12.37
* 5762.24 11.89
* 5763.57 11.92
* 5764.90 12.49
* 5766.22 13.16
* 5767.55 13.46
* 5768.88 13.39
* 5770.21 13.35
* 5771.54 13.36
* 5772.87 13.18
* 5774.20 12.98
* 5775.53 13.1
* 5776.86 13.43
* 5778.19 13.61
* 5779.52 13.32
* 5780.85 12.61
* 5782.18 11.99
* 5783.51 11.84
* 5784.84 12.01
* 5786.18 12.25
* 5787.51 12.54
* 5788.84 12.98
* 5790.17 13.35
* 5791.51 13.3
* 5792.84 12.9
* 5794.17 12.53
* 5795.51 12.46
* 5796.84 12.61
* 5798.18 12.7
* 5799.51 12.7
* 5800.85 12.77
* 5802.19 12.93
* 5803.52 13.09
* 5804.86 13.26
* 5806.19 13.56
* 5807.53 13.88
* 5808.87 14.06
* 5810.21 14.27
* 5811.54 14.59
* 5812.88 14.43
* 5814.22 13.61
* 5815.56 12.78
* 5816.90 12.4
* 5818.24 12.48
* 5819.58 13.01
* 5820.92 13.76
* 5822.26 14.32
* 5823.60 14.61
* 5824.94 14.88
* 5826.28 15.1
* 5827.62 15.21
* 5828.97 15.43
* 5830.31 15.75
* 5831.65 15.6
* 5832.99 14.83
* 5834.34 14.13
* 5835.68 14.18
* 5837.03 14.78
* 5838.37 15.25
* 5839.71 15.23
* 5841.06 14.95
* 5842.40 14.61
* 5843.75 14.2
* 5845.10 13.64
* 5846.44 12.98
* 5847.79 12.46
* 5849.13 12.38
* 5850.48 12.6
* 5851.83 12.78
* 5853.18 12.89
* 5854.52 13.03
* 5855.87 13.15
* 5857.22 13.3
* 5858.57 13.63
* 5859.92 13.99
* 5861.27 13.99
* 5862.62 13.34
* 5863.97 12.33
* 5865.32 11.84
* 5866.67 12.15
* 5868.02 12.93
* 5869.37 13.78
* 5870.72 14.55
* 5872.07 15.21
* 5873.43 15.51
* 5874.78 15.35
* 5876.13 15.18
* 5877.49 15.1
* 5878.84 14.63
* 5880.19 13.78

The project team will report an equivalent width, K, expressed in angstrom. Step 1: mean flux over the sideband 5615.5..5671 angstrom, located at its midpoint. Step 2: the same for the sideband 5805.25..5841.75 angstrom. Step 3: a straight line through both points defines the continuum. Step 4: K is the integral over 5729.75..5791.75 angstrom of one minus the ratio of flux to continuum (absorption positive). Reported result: 4.3 angstrom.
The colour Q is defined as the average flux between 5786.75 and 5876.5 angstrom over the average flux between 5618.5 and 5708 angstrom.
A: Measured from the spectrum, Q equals 1.0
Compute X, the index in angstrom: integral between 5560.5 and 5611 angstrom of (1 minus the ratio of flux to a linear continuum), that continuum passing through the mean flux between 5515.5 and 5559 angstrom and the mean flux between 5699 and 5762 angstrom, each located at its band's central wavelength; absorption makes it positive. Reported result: 1.63 angstrom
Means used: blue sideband 13.9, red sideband 13.7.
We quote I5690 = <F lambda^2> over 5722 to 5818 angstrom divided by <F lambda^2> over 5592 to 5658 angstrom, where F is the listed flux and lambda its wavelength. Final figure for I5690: 1.02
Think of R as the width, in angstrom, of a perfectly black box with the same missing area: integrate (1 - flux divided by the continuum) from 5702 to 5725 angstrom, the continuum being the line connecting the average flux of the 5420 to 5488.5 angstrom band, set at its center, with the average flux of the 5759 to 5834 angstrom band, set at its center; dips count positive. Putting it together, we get -1.7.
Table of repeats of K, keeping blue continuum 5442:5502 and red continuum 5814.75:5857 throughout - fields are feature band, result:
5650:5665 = 0.4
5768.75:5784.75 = 1.0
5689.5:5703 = 0.2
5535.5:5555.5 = -1.4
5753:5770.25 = 1.2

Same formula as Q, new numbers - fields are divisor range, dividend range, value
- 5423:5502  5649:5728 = 1.01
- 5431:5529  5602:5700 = 1.01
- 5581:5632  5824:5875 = 1.03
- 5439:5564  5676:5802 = 0.98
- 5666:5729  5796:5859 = 1.01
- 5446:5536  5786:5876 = 1.02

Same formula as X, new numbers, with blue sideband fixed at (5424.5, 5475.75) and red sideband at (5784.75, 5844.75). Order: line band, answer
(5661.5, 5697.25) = 0.8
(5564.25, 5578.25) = 0.4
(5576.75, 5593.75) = 0.8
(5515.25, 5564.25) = -1.4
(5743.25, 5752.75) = 0.0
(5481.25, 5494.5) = -0.2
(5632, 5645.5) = 0.0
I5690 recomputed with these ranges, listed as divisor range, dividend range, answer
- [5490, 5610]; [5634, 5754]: 1.05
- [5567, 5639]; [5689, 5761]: 1.06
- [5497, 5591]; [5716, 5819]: 1.05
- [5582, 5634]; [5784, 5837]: 1.08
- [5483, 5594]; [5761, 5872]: 1.09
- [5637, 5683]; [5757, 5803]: 1.00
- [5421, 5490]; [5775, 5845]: 1.15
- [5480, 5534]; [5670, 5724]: 1.09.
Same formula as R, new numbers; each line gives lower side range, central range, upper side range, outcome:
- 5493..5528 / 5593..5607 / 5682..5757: -0.4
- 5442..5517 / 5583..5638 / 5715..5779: -0.9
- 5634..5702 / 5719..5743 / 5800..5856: 0.6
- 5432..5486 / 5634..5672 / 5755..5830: -1.0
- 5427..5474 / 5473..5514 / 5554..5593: -0.6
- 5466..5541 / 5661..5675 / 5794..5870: -0.6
